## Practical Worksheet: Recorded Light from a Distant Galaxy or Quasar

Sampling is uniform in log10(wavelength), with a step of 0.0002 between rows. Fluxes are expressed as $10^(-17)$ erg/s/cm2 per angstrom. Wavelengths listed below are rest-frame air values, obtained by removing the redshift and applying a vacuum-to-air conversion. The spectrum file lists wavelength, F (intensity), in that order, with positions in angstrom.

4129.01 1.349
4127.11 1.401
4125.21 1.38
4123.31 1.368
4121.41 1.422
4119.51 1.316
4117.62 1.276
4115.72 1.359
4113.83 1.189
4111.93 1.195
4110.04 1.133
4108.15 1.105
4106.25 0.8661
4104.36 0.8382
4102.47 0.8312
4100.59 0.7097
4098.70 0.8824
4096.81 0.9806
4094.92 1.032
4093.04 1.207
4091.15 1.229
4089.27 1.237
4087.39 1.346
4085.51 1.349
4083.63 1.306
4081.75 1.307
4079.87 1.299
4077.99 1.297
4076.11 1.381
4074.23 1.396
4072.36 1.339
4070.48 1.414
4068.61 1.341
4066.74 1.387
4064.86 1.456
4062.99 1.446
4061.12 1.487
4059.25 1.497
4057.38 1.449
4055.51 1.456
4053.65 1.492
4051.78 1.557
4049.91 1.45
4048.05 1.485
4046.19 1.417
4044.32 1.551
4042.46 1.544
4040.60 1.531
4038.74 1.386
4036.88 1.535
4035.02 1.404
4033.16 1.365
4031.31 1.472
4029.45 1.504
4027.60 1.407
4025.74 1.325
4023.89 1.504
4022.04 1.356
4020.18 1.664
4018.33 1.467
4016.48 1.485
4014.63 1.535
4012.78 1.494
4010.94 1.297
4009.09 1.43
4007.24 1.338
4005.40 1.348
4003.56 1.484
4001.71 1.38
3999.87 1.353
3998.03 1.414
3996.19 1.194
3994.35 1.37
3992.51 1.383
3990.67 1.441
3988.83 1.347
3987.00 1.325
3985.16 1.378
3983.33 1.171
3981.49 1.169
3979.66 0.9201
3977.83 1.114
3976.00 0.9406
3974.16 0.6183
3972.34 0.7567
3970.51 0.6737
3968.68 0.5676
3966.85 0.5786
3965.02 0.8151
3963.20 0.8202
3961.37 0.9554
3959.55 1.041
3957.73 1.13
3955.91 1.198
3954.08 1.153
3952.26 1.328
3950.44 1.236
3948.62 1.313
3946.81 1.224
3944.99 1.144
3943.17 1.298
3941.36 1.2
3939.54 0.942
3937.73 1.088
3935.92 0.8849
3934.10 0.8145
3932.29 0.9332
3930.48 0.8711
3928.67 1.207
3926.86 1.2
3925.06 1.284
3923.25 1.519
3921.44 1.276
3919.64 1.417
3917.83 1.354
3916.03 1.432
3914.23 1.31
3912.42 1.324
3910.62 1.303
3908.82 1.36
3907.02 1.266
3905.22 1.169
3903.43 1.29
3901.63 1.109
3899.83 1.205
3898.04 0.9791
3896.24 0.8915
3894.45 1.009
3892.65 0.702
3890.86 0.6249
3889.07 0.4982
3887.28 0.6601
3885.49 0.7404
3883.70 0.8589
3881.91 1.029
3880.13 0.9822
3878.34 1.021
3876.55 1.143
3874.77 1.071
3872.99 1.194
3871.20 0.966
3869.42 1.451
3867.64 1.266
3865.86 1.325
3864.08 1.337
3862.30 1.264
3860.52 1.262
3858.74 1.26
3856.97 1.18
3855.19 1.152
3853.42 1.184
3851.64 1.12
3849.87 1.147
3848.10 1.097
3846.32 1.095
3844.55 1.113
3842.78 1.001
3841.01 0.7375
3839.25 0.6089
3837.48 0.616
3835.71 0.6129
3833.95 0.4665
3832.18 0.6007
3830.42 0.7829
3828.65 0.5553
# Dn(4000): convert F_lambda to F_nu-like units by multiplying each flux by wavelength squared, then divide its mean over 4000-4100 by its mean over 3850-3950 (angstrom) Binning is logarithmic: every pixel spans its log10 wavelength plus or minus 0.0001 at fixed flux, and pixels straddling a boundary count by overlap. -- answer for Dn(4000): 1.33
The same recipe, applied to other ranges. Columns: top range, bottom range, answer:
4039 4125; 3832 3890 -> 1.43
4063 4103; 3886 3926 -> 1.19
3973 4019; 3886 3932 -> 1.20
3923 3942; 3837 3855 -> 1.13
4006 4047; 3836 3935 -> 1.43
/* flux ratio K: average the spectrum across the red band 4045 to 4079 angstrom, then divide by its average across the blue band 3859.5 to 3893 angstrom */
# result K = 1.39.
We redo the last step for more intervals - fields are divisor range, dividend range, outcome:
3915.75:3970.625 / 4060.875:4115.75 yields 1.10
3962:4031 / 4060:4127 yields 1.00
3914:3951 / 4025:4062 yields 1.24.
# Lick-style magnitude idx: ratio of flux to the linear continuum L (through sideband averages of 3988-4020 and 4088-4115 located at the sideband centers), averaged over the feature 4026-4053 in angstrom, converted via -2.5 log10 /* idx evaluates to -0.16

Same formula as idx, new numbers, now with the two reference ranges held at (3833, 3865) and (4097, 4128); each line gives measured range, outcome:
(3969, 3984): 0.189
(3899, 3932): -0.208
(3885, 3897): 0.378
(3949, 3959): -0.138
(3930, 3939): 0.146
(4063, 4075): -0.240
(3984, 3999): -0.244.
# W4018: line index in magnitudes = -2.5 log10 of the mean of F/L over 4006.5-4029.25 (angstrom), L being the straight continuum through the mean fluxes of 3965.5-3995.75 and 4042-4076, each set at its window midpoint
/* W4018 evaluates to -0.17 mag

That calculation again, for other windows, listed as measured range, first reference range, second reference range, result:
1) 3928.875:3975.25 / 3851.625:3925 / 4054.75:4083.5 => 0.24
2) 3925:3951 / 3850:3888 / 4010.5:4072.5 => 0.14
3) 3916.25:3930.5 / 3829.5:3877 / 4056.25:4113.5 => -0.19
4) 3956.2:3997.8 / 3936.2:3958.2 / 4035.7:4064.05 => 0.22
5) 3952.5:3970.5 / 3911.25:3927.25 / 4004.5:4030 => 0.45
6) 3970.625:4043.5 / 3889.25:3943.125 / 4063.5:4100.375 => -0.11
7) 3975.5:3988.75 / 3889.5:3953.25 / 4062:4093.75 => 0.05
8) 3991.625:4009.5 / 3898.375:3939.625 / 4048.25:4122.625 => -0.11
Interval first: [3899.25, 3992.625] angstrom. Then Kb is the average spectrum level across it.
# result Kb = 1.13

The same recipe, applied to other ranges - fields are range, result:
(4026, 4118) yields 1.31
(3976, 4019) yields 1.33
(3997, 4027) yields 1.43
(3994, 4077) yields 1.44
